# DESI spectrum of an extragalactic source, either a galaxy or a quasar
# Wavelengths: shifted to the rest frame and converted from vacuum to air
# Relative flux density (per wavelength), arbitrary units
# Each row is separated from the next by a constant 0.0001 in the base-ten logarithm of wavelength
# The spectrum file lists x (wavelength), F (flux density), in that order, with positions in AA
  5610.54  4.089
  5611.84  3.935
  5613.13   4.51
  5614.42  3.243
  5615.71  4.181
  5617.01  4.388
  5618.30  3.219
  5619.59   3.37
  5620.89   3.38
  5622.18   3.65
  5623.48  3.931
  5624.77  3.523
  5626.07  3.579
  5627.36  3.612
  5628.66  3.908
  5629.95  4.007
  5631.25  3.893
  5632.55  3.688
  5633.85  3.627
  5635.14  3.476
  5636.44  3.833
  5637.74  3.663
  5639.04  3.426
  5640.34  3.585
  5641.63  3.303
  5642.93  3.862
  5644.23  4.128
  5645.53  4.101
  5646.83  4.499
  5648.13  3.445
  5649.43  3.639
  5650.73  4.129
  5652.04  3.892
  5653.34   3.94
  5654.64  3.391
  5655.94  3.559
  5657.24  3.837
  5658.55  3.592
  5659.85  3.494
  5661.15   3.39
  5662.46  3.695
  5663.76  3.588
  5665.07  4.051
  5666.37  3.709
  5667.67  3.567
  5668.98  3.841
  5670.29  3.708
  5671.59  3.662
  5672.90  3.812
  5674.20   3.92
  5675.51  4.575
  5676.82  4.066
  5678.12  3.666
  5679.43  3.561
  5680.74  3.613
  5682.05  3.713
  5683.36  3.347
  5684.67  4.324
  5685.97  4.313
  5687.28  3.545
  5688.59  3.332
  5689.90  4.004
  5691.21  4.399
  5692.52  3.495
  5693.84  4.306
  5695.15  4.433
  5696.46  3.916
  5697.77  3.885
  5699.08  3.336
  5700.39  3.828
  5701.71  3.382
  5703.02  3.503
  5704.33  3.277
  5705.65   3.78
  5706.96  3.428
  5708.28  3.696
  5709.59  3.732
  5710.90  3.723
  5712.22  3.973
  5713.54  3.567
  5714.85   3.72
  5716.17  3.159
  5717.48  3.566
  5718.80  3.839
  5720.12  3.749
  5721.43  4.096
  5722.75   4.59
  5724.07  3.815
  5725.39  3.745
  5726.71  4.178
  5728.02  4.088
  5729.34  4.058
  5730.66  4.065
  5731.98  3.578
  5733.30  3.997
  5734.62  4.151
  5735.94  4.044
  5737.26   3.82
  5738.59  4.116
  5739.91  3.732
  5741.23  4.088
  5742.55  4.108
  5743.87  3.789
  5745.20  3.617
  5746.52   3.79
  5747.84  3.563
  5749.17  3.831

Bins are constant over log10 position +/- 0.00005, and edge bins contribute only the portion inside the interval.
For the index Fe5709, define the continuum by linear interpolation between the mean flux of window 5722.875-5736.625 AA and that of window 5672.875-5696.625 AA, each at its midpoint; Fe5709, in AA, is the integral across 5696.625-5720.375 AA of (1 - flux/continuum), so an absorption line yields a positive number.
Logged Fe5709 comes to 2.0 AA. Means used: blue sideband 3.92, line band 3.62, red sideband 4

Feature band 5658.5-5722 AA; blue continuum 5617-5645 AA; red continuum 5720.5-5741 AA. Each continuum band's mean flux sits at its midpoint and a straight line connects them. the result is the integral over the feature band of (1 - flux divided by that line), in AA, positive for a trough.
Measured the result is 1.9 AA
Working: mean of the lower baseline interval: 3.67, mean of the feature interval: 3.75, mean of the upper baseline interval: 4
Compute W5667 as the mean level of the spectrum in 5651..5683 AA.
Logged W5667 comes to 3.74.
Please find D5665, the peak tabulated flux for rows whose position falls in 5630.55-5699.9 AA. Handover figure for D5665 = 4.575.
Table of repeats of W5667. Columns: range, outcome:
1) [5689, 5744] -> 3.85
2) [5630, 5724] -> 3.77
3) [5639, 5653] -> 3.84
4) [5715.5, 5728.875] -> 3.89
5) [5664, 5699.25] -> 3.86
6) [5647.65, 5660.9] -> 3.69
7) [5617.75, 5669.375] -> 3.7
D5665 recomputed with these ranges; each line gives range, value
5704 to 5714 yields 3.973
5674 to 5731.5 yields 4.59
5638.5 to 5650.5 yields 4.499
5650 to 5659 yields 4.129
